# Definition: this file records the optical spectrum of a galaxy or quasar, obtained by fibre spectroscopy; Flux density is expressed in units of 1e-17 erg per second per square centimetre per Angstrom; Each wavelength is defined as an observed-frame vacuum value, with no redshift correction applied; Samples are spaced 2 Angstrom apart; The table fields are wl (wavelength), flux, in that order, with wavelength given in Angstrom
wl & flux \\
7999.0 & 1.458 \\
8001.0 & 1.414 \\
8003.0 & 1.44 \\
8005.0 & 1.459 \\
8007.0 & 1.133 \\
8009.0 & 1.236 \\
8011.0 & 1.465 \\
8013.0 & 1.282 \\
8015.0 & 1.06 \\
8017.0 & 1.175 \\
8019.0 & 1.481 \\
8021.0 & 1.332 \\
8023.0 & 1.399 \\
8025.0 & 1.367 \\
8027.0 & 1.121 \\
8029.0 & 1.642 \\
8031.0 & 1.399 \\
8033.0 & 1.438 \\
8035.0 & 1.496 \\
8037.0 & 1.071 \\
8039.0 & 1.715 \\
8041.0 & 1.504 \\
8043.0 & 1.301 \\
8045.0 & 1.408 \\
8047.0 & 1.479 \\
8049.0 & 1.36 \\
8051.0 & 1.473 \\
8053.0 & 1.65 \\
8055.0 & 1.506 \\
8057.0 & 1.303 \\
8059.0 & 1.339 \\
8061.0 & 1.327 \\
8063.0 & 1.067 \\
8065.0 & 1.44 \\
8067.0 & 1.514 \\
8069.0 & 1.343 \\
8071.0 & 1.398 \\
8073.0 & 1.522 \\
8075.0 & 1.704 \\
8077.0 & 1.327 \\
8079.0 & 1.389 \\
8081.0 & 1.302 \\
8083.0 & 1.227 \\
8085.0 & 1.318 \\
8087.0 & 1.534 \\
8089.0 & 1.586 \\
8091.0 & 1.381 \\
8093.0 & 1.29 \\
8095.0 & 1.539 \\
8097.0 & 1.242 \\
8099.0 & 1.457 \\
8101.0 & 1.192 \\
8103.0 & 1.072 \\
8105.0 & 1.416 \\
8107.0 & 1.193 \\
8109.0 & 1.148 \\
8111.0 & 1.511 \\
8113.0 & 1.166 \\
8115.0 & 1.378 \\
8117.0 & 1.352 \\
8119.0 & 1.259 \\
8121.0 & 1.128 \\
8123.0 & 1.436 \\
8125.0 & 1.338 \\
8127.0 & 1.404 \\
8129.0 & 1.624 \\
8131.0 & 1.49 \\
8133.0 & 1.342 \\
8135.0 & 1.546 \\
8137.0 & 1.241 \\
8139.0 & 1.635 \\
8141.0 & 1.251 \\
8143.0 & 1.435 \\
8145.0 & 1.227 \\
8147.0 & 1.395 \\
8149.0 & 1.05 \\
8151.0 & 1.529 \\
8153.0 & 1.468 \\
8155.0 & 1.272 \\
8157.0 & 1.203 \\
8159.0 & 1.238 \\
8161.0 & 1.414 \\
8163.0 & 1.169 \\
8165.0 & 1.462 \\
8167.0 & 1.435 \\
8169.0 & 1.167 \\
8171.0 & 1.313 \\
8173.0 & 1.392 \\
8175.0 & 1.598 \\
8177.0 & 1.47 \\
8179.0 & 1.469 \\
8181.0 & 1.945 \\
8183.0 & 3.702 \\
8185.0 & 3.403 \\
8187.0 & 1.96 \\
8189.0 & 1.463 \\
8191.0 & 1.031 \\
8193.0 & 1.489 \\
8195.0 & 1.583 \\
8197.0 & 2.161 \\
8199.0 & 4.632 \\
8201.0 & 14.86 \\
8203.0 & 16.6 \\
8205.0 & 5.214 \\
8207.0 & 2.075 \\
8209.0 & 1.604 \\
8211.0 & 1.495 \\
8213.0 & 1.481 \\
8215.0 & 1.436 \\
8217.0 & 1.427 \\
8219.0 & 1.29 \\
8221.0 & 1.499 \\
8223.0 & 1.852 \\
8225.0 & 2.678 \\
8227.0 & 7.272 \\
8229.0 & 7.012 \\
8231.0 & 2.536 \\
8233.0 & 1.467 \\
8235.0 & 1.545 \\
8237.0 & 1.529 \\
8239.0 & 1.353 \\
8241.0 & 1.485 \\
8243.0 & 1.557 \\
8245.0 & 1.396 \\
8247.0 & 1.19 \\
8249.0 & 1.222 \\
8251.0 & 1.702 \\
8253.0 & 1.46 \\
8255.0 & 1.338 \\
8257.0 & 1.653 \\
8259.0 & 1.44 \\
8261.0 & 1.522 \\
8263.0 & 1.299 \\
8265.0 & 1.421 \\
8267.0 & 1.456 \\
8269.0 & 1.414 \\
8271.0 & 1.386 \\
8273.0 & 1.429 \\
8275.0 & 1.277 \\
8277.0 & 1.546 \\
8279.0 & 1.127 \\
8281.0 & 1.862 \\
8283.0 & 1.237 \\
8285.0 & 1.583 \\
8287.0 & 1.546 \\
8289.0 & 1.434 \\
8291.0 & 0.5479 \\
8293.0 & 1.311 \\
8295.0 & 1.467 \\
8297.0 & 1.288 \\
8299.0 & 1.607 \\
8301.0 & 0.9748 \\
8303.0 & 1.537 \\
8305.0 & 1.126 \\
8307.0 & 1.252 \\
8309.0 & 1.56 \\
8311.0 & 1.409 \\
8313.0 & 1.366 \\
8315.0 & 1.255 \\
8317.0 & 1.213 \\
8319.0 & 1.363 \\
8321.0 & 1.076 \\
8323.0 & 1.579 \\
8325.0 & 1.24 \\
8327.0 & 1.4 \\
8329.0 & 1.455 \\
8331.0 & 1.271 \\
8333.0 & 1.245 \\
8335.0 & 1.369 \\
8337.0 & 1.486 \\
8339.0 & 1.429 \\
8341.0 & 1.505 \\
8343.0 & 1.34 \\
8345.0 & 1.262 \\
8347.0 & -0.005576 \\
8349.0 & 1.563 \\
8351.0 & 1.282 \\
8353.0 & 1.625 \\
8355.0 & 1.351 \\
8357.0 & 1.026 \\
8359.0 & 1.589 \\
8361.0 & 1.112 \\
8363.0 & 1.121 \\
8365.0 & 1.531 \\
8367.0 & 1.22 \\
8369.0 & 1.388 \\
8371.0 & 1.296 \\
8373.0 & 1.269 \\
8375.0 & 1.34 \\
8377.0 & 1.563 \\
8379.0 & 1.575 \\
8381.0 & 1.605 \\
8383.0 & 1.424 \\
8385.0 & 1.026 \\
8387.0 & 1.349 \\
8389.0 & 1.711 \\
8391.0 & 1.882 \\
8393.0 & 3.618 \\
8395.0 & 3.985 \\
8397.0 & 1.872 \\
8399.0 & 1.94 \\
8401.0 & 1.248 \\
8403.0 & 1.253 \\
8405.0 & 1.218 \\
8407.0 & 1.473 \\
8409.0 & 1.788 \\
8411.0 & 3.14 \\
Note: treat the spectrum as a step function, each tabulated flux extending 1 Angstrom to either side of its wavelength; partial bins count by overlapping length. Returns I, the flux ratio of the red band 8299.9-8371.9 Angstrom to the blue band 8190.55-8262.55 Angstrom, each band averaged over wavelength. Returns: 0.45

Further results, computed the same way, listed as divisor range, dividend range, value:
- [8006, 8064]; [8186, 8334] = 1.54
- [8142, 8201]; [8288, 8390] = 0.69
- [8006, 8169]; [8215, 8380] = 1.13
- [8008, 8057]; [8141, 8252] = 1.75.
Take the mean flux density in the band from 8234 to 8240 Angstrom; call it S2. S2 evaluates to 1.48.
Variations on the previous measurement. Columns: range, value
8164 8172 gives 1.34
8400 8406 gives 1.24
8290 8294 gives 0.929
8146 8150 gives 1.22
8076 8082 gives 1.34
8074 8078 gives 1.52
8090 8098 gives 1.36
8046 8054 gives 1.49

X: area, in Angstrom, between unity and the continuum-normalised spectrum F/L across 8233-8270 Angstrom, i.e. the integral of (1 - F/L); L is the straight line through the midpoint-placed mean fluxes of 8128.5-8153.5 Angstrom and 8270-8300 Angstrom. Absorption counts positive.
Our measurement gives -1.7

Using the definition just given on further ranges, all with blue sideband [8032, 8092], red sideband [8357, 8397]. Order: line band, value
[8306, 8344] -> 6.00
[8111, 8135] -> 1.48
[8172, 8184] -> -3.41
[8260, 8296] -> 4.47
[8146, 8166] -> 2.23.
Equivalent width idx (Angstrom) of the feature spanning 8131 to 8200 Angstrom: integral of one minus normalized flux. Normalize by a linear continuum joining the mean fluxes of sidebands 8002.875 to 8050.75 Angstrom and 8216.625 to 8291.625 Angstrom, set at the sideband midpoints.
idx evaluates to -0.4 Angstrom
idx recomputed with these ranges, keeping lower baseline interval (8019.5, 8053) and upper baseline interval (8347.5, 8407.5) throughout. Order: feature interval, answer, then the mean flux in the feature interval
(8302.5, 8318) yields 2.1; 1.33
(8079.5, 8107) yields 1.8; 1.35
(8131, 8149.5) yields 1.3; 1.36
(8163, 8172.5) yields 0.9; 1.33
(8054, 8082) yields 0.7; 1.39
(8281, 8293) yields 1.6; 1.32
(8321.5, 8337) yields 1.8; 1.36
